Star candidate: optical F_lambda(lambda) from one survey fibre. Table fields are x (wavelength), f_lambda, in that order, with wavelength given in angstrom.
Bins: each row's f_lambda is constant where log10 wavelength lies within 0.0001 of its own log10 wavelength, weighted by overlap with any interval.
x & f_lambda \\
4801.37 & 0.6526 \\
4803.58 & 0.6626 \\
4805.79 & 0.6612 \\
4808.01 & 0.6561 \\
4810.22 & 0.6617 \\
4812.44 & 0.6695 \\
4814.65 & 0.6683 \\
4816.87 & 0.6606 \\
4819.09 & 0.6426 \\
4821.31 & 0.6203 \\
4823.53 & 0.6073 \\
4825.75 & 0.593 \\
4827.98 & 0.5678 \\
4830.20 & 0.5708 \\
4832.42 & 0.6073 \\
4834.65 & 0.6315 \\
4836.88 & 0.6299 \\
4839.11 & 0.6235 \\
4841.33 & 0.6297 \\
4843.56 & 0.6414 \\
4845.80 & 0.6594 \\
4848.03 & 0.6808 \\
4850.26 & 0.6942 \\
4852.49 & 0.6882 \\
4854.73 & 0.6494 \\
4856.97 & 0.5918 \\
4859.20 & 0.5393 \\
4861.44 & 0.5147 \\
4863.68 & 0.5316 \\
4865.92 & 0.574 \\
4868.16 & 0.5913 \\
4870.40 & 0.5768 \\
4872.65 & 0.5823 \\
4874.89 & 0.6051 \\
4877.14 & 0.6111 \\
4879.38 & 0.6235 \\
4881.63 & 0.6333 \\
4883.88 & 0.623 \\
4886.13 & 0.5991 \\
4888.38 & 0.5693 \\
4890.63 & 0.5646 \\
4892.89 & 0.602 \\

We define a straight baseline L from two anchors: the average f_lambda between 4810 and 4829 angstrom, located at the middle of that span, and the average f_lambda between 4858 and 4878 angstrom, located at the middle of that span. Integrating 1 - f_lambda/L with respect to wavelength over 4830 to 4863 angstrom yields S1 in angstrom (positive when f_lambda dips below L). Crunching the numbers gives -1.49 angstrom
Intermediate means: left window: 0.631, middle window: 0.624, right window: 0.569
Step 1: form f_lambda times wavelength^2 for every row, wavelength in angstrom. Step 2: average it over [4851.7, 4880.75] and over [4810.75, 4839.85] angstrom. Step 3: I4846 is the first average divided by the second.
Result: 0.96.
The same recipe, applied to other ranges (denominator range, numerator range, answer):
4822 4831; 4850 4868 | 1.02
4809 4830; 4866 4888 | 0.98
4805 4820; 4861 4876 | 0.88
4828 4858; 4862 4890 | 0.94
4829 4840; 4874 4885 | 1.03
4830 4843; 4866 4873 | 0.95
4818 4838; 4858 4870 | 0.92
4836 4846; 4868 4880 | 0.95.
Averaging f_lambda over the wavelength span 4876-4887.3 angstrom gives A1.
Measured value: 0.618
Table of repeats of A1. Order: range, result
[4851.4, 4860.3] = 0.617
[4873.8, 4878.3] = 0.609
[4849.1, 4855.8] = 0.678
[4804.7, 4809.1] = 0.658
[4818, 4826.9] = 0.615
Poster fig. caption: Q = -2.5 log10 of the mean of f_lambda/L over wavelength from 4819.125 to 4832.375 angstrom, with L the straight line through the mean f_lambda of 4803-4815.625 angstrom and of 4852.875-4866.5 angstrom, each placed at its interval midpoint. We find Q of 0.06 mag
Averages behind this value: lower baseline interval 0.663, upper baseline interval 0.573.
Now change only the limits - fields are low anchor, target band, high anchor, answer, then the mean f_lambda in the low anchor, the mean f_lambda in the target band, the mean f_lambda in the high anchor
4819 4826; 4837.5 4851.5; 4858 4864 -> -0.16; 0.615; 0.655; 0.529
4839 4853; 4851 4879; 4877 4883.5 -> 0.09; 0.661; 0.59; 0.625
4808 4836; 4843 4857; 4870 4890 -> -0.08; 0.626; 0.663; 0.603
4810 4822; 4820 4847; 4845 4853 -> 0.09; 0.654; 0.616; 0.682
